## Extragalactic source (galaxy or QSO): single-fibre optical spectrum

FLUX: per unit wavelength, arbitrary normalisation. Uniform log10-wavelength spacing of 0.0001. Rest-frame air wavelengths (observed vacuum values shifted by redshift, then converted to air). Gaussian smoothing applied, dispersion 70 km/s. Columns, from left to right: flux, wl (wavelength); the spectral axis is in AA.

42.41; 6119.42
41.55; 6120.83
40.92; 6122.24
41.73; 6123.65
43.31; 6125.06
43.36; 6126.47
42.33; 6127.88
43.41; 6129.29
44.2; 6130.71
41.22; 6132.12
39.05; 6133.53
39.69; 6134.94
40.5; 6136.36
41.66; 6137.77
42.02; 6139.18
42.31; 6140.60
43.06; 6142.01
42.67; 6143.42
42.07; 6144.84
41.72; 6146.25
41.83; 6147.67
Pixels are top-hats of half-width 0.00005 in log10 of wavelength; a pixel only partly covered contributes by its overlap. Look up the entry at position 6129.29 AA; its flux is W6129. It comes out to 43.41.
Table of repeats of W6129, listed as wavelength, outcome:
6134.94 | 39.69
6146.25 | 41.72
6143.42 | 42.67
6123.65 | 41.73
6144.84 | 42.07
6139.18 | 42.02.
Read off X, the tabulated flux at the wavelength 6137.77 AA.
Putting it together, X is 41.66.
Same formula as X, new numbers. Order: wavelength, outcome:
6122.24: 40.92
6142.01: 43.06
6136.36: 40.5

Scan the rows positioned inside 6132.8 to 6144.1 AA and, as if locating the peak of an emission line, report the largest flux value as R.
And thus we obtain 43.06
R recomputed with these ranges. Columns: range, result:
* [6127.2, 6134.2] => 44.2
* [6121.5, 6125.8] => 43.31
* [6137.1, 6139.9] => 42.02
